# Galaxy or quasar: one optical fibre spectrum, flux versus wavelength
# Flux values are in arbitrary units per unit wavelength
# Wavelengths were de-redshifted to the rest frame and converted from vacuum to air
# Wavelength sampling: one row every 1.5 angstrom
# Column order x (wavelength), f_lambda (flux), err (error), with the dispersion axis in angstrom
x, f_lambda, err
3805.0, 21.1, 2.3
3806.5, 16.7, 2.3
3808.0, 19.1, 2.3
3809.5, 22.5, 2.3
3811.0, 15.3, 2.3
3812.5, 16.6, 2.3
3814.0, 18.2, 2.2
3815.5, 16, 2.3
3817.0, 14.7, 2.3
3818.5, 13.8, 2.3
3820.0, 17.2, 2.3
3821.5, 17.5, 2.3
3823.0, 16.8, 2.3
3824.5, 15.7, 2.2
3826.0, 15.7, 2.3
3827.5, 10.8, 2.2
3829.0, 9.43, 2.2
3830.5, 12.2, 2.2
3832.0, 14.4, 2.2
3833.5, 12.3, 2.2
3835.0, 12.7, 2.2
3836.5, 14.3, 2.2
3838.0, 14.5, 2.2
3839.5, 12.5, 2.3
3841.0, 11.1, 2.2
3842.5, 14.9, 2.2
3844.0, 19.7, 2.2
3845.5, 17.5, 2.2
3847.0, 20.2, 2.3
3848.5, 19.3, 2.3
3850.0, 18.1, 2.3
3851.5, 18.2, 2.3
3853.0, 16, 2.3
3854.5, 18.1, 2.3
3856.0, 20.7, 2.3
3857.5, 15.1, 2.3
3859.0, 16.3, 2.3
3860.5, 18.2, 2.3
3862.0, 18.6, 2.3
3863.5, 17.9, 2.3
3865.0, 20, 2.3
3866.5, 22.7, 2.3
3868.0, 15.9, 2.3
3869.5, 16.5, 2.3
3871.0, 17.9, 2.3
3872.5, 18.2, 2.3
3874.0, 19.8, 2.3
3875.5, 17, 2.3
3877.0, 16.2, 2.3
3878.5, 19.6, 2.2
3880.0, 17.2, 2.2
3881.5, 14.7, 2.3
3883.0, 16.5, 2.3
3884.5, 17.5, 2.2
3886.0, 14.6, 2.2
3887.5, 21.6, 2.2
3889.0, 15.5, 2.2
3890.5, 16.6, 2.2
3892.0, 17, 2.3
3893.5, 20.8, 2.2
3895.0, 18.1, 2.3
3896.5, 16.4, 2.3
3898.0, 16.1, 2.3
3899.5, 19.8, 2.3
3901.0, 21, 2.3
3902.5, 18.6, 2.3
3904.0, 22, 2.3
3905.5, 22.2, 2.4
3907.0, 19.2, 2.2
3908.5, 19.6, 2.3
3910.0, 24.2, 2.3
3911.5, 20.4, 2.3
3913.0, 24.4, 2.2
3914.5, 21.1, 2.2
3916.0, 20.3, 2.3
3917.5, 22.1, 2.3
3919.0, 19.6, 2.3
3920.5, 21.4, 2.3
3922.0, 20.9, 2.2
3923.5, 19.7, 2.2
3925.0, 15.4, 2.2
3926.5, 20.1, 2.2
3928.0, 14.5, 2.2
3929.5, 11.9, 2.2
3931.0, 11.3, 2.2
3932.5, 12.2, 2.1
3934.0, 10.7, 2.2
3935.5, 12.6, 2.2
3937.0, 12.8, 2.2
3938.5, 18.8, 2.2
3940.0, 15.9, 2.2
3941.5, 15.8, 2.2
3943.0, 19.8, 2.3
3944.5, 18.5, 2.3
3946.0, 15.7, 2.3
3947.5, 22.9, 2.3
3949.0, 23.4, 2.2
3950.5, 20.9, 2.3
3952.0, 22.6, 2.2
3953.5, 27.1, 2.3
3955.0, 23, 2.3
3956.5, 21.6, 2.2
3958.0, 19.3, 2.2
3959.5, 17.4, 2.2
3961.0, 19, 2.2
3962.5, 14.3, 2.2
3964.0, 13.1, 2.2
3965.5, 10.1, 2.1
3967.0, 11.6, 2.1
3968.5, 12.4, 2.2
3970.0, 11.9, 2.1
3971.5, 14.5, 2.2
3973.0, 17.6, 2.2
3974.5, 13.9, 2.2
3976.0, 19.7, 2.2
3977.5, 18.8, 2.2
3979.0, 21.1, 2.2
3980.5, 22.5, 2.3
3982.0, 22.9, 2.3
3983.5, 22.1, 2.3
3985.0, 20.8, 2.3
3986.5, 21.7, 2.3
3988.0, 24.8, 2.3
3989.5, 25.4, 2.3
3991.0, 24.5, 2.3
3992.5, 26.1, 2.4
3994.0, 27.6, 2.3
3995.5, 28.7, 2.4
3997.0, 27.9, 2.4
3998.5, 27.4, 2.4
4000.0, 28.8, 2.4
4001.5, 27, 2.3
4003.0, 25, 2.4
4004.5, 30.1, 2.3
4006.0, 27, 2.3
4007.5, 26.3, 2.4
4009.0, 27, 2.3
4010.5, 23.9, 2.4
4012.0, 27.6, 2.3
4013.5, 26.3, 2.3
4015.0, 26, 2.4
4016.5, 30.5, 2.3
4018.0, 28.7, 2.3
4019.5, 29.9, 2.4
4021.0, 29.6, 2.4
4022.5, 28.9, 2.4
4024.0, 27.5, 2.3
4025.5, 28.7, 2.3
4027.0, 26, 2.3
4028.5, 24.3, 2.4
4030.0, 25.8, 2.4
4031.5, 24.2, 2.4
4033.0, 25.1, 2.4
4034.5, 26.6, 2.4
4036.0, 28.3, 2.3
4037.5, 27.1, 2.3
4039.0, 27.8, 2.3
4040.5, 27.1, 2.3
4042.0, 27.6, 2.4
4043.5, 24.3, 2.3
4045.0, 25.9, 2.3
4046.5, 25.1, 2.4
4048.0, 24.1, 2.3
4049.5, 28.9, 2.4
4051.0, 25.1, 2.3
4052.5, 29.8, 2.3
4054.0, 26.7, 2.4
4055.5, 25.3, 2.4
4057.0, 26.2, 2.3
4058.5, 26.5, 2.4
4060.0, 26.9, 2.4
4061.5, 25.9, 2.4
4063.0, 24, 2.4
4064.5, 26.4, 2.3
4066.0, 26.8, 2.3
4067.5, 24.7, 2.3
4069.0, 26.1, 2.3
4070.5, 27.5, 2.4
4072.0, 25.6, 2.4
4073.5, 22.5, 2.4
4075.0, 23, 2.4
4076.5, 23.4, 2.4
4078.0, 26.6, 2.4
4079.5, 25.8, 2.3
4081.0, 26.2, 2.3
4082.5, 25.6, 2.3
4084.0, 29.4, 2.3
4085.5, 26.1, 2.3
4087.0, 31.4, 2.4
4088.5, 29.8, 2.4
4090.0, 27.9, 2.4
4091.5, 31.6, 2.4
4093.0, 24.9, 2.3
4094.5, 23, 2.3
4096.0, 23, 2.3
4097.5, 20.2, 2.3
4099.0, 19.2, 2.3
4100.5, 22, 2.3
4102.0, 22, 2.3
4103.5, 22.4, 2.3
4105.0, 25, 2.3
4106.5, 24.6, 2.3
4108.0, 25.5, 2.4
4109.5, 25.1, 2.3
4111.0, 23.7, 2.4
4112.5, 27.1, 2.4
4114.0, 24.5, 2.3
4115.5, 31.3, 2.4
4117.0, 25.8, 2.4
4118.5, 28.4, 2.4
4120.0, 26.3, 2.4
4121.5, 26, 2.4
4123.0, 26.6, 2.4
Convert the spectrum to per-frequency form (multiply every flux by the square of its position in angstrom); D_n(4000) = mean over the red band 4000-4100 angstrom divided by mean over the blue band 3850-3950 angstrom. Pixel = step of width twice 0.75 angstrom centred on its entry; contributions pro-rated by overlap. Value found 1.6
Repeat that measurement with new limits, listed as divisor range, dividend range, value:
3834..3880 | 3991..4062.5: 1.70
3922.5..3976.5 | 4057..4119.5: 1.64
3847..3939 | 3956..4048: 1.39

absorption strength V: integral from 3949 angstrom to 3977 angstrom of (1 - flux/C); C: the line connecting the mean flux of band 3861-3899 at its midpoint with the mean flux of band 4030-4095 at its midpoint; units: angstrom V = 5.4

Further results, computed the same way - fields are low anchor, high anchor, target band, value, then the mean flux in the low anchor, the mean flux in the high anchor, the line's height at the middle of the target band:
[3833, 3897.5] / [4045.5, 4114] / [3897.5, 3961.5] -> 2.1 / 17.1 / 25.5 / 19.7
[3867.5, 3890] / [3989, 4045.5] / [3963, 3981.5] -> 6.4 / 17.3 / 27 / 23.9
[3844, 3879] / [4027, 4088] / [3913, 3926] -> 0.1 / 18.2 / 26.2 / 20.6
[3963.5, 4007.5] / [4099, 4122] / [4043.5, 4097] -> -4.8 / 21.7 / 25.1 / 24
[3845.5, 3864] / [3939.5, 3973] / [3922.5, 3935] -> 2.3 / 18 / 17.8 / 17.8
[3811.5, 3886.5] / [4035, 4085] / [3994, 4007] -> -2.4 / 16.4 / 26.1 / 23.4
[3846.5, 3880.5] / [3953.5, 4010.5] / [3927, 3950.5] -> 5.0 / 18.2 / 21.5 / 20.3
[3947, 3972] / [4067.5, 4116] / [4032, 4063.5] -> -4.9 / 17.9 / 25.3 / 22.9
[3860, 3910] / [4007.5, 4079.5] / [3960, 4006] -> 4.7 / 18.4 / 26.4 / 23.3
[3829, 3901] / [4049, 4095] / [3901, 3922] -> -2.3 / 17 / 26.4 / 19.1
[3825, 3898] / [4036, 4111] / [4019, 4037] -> -2.5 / 16.6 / 25.7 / 23.7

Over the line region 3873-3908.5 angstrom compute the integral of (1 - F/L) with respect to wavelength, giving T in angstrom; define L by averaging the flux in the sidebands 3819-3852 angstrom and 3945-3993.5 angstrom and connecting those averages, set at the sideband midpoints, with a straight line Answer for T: -2.6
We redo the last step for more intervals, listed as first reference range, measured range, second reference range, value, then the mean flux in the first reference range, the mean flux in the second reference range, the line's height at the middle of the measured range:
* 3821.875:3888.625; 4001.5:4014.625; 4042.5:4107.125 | -2.2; 16.5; 25.5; 22.8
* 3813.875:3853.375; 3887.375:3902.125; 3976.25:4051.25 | 0.6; 15.3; 26.1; 18.9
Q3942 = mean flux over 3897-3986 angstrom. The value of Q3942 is 18.4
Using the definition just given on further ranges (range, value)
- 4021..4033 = 26.6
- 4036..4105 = 25.7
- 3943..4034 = 22.9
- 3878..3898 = 17.3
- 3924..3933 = 14.4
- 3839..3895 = 17.5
